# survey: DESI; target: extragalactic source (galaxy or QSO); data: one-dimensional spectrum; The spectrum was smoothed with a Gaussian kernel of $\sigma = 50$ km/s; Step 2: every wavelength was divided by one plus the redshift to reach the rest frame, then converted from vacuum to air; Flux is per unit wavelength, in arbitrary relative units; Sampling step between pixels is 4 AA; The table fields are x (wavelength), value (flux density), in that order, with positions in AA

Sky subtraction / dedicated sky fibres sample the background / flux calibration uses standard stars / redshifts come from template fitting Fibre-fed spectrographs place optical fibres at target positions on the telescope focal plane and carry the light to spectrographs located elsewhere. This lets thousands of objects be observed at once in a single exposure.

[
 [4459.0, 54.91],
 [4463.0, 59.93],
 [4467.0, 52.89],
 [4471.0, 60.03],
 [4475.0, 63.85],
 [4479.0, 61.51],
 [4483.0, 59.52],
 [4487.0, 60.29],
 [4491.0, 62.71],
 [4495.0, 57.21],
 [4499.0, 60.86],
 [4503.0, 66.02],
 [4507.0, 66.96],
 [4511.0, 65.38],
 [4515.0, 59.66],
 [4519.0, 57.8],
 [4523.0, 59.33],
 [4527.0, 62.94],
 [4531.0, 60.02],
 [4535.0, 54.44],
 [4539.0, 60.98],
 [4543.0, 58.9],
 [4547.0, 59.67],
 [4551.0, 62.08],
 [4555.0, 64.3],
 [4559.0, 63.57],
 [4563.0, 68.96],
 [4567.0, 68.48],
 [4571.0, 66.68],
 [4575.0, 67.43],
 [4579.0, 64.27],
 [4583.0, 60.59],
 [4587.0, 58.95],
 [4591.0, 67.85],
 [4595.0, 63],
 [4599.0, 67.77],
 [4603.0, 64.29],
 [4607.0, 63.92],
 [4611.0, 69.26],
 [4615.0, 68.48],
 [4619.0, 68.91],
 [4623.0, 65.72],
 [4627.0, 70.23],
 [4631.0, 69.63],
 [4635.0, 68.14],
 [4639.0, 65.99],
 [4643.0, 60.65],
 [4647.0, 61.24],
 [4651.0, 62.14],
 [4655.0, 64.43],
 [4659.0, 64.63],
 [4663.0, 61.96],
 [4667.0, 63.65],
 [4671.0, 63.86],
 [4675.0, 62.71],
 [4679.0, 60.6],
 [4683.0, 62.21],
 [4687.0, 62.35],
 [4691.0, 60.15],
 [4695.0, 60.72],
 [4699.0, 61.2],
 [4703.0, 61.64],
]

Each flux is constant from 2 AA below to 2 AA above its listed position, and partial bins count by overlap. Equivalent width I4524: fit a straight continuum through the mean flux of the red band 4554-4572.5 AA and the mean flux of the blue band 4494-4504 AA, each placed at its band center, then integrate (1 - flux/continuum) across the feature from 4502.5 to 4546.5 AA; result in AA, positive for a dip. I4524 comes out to 1.7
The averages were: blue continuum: 61.3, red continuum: 66.5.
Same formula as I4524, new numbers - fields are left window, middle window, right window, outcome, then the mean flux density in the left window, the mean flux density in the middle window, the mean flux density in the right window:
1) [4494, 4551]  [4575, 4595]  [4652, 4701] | -0.62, 60.8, 63.4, 62.4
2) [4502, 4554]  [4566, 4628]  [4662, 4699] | -4.44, 61.1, 65.9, 62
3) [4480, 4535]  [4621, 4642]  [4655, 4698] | -1.88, 61.2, 67.6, 62.4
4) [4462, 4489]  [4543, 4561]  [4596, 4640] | 0.52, 59.7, 62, 67.4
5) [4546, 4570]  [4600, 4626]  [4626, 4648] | -0.51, 64.8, 66.9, 66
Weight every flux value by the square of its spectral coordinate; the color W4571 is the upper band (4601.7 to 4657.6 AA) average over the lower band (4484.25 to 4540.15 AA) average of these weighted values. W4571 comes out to 1.14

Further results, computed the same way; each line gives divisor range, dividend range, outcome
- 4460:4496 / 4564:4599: 1.14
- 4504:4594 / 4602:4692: 1.07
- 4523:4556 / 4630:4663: 1.12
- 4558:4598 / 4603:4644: 1.05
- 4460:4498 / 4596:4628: 1.19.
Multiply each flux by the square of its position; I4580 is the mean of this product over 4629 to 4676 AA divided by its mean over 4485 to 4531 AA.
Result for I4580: 1.11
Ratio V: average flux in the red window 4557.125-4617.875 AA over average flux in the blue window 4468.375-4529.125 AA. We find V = 1.07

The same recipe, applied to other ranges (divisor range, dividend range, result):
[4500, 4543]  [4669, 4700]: 1.01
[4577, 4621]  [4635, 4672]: 0.97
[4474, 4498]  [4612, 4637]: 1.13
